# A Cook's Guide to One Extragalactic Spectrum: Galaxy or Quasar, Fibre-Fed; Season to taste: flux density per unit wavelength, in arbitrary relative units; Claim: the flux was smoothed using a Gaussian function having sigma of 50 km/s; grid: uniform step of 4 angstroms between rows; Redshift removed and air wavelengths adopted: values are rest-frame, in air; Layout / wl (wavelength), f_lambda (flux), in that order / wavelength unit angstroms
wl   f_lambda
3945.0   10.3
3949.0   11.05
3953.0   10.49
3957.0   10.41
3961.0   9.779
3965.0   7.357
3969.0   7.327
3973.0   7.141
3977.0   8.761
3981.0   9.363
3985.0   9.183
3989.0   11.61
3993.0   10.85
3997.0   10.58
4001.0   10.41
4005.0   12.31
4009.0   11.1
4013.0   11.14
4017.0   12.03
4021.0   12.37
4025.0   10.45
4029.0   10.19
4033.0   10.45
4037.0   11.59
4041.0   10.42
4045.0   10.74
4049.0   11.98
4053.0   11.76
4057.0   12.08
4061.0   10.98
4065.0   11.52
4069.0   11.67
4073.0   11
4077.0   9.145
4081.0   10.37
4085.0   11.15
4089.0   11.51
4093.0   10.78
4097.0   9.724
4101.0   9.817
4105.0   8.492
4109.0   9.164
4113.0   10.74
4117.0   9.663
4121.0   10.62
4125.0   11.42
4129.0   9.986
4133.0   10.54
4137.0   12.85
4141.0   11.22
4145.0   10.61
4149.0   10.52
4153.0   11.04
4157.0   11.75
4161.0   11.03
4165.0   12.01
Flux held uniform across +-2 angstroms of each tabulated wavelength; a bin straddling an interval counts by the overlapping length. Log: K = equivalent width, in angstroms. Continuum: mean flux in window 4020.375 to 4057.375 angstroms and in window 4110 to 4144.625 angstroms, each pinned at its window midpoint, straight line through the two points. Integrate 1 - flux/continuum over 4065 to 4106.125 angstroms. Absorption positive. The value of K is 1.9 angstroms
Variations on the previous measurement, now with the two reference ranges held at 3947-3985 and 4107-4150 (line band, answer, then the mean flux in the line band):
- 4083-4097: -0.9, 10.9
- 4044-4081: -4.3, 11.2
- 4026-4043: -1.6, 10.7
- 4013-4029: -2.9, 11.4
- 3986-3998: -2.0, 10.9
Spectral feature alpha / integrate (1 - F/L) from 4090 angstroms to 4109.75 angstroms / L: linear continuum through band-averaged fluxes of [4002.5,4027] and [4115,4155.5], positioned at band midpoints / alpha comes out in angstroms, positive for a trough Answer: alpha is 2.4 angstroms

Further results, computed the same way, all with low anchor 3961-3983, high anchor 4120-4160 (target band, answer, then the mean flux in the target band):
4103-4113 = 1.2 angstroms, 9.21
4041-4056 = -3.0 angstroms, 11.4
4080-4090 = -0.9 angstroms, 11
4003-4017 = -4.4 angstroms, 11.6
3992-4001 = -2.2 angstroms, 10.6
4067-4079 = -0.9 angstroms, 10.6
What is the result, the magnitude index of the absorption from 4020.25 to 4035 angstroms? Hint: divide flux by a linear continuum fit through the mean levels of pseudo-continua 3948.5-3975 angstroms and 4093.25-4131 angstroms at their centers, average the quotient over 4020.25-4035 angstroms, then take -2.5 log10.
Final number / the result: -0.143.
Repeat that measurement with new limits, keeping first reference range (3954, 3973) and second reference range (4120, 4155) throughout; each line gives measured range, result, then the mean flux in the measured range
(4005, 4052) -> -0.177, 11.2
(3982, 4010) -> -0.188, 10.8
